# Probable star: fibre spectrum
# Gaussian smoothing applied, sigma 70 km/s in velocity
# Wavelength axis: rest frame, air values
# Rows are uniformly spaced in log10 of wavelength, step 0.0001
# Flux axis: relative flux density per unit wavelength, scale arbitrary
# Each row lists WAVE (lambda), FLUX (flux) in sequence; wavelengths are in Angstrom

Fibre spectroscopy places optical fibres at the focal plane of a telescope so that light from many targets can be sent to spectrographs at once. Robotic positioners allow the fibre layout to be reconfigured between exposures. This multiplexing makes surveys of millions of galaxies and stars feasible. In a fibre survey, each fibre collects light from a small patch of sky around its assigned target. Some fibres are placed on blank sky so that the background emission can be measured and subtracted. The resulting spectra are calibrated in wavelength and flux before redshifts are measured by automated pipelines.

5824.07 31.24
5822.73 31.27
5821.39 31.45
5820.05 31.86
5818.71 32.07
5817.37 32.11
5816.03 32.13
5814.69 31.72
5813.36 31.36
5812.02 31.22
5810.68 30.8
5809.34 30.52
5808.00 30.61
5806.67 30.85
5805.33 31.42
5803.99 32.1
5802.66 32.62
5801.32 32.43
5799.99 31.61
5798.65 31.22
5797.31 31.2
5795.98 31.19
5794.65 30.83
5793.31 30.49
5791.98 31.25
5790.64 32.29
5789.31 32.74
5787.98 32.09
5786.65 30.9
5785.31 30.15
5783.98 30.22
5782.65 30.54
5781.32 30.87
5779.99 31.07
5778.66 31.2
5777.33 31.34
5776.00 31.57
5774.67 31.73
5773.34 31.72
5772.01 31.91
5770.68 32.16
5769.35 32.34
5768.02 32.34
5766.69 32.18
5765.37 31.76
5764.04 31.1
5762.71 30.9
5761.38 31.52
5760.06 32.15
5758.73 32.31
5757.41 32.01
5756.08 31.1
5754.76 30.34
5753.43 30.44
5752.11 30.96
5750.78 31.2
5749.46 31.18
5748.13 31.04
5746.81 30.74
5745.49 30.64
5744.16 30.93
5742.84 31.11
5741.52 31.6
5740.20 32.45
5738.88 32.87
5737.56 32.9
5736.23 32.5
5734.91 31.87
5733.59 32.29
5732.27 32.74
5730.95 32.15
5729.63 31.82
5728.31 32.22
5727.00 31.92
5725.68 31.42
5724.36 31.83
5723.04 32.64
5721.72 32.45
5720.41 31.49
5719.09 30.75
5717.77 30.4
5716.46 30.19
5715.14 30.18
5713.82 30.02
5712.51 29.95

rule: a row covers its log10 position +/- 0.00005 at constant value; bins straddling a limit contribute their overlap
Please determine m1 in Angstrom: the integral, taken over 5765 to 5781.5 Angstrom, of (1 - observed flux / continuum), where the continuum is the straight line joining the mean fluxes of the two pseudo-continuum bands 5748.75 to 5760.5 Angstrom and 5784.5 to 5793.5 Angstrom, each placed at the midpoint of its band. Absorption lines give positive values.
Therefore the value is -0.2 Angstrom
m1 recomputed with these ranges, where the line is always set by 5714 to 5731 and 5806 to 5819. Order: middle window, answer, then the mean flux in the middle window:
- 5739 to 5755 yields 0.1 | 31.1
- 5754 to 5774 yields -0.2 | 31.7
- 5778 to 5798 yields 0.1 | 31.1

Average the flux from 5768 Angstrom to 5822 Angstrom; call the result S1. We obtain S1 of 31.5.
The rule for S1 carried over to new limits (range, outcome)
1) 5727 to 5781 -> 31.7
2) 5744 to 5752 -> 30.9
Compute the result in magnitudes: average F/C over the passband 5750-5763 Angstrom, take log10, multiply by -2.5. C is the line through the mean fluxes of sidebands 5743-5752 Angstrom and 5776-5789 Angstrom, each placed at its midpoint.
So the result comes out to -0.01 mag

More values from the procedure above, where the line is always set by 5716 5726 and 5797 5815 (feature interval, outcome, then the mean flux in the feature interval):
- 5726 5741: -0.03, 32.3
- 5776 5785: 0.02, 30.9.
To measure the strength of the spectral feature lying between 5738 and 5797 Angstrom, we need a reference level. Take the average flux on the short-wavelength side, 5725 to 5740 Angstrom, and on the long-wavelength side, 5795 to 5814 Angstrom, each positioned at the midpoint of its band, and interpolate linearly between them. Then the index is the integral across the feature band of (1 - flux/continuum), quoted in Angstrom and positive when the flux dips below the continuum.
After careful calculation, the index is 0.77 Angstrom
